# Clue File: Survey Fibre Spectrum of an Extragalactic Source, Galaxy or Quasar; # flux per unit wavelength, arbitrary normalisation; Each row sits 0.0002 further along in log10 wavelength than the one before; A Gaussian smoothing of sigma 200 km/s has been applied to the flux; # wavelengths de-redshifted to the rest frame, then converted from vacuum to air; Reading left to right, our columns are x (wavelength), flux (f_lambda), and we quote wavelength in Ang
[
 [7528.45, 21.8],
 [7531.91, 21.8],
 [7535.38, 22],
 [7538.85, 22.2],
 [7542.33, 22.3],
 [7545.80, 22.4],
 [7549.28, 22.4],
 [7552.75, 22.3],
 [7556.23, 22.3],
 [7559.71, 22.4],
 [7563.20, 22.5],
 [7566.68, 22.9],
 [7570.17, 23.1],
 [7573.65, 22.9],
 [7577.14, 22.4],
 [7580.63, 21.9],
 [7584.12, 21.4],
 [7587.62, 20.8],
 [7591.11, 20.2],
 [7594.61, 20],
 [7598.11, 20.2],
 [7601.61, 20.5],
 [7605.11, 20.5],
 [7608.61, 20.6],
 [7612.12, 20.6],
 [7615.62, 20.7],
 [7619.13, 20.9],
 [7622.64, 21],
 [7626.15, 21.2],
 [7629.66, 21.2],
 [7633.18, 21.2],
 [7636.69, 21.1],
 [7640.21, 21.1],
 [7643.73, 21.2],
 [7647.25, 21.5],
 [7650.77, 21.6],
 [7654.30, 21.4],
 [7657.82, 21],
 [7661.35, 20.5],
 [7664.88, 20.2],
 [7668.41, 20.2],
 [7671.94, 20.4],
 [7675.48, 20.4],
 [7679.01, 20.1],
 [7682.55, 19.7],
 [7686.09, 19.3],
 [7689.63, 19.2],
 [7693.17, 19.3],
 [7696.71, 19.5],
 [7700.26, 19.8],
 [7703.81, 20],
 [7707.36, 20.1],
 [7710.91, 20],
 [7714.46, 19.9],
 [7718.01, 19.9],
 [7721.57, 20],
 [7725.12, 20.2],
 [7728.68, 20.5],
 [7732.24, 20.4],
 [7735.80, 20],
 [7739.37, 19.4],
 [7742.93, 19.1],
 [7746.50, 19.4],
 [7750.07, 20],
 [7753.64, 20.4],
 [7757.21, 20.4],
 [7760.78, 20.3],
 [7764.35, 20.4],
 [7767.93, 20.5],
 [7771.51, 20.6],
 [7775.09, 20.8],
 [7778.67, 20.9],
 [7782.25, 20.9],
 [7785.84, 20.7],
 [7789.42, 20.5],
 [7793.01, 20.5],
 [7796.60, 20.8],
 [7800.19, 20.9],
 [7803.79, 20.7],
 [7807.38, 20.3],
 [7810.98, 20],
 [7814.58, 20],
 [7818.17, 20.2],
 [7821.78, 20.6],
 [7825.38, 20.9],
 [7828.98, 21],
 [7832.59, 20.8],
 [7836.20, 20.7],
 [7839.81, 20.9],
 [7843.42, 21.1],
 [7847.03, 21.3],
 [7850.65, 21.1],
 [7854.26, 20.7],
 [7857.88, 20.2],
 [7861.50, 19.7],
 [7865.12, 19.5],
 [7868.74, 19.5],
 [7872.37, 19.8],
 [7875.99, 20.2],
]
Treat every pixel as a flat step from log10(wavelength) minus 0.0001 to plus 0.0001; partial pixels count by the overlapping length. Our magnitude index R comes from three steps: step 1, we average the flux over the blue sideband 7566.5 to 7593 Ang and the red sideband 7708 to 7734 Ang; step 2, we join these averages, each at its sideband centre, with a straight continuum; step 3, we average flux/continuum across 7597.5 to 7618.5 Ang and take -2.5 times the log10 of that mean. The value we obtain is 0.05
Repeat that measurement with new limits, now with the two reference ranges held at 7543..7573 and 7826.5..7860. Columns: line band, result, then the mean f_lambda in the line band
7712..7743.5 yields 0.08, 20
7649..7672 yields 0.06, 20.8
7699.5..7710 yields 0.09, 20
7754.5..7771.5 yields 0.05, 20.4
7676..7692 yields 0.11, 19.6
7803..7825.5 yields 0.04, 20.3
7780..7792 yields 0.03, 20.7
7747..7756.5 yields 0.07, 20.1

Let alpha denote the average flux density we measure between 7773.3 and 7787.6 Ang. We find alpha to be 20.8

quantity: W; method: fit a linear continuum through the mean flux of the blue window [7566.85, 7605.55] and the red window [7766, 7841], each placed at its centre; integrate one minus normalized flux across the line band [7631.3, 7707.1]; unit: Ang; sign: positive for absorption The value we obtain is 2.4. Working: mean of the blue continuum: 21.4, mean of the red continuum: 20.6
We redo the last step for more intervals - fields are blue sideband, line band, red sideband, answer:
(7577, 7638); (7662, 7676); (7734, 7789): 0.2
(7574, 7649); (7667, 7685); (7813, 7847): 0.7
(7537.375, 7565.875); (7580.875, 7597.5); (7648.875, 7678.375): 0.9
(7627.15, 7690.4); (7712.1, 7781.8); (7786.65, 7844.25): 1.5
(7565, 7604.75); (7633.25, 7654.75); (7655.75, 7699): -0.8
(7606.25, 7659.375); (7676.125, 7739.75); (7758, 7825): 2.9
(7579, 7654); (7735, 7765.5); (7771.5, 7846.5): 1.2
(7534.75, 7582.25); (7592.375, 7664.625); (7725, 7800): 2.8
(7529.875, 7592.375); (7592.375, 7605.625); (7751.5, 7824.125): 1.0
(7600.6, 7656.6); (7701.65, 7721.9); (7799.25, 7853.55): 0.9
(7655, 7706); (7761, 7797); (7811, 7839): -0.4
